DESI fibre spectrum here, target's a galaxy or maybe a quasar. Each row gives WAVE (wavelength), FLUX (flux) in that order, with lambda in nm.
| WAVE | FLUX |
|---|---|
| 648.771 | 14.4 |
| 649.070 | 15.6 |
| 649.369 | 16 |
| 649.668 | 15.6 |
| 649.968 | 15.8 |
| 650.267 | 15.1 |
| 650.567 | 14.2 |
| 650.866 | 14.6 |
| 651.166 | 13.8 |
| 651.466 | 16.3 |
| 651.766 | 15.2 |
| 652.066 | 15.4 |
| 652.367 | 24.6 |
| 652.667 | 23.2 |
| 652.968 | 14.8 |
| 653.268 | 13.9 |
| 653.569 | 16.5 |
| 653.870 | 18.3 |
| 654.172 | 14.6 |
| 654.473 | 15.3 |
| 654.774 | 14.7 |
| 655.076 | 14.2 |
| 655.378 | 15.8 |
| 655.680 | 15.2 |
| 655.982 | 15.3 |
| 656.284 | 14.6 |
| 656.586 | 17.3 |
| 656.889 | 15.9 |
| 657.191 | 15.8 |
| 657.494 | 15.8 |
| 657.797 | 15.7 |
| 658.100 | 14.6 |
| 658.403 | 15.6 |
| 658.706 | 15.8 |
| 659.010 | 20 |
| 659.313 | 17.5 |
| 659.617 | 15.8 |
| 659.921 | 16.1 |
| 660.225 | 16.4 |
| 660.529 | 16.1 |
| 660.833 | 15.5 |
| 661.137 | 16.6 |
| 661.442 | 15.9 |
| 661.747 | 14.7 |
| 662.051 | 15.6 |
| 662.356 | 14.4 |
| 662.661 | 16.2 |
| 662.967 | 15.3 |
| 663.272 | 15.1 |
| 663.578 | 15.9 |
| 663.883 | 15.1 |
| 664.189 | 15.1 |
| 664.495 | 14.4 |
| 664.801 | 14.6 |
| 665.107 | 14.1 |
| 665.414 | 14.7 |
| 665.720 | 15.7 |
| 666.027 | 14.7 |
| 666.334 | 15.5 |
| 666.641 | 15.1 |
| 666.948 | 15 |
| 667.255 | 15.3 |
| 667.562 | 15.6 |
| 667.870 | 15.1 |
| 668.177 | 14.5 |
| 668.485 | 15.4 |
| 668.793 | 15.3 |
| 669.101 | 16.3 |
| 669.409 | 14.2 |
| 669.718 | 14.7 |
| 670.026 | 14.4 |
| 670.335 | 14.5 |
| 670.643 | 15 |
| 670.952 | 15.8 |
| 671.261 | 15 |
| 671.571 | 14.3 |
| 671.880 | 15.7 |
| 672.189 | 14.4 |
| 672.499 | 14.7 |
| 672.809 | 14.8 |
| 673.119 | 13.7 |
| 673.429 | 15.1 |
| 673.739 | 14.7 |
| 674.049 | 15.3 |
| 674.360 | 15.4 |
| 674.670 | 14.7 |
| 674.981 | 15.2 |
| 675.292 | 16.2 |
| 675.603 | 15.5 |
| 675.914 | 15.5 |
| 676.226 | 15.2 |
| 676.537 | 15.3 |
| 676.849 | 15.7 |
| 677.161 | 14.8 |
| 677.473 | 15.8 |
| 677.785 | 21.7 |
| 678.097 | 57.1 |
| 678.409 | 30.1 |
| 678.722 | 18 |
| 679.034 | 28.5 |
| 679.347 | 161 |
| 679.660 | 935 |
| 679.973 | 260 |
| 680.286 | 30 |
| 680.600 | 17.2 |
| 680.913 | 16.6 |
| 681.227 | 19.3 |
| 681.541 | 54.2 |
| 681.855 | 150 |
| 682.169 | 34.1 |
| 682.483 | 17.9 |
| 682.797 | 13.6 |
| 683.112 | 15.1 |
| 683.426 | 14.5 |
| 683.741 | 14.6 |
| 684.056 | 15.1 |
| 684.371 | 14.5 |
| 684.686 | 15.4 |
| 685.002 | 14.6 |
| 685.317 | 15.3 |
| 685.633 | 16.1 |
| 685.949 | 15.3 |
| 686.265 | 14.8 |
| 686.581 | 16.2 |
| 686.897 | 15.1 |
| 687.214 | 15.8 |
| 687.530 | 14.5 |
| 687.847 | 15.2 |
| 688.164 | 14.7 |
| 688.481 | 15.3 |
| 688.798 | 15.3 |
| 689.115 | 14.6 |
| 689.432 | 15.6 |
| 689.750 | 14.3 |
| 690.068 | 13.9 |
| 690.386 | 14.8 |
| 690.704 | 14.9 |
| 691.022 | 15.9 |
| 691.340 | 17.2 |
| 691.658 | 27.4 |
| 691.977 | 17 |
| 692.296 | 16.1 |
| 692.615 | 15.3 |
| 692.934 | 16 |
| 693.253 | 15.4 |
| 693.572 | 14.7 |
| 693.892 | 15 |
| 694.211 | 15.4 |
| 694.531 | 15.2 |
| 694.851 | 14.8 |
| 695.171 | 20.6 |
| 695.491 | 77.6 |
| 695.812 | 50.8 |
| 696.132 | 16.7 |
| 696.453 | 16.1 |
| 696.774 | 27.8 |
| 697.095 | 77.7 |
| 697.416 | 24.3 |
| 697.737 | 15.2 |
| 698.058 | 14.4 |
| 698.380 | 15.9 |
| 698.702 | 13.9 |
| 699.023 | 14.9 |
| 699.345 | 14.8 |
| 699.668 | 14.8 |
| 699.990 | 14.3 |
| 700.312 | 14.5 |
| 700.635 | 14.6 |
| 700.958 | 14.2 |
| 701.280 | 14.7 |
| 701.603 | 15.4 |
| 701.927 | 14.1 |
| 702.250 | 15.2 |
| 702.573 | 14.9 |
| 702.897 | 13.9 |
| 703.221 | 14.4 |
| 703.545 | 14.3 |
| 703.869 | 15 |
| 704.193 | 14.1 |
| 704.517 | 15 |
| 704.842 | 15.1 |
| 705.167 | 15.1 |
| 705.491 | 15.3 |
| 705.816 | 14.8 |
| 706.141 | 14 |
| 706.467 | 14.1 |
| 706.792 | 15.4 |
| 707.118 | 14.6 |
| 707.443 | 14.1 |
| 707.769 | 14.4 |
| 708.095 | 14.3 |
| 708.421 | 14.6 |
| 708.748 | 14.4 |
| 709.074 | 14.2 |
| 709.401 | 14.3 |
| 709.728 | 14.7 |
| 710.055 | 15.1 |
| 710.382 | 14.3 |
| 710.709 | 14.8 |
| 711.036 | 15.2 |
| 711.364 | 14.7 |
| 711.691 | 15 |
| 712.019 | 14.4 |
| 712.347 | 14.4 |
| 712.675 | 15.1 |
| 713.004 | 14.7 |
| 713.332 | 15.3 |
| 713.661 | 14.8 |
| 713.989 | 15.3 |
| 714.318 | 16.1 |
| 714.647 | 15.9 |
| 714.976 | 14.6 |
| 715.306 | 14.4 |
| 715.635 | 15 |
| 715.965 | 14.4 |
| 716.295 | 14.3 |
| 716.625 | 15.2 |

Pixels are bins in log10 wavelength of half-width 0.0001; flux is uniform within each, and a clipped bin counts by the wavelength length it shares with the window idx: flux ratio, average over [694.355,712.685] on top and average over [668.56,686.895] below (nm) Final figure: 0.4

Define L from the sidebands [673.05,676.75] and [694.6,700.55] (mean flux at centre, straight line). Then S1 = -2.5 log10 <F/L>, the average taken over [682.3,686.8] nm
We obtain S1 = 0.26 mag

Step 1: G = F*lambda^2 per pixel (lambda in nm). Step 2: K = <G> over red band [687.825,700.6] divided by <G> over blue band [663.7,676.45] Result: 1.45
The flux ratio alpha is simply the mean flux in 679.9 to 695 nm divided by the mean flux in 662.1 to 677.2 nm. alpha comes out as 1.6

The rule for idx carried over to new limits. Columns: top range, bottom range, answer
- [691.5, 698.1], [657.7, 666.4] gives 1.61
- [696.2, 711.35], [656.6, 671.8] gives 1.07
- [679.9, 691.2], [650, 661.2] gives 1.62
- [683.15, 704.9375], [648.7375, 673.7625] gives 1.16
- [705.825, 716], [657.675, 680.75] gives 0.43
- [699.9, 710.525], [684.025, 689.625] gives 0.96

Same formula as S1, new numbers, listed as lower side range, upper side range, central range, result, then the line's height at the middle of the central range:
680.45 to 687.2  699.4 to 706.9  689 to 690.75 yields 0.41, 21.4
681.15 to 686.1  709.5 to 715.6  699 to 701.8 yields 0.35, 20.2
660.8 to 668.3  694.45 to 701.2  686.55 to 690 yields 0.38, 21.4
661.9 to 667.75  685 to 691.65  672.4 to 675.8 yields 0.02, 15.3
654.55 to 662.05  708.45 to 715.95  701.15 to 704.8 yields 0.03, 15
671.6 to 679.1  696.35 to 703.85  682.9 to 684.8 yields 0.23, 18.3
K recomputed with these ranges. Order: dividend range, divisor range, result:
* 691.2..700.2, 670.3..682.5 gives 0.42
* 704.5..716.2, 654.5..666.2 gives 1.10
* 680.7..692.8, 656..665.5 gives 1.42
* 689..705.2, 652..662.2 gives 1.31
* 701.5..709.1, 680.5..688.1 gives 0.66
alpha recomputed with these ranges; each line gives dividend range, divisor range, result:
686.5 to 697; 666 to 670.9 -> 1.30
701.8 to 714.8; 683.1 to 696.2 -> 0.82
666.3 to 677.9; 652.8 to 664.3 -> 0.97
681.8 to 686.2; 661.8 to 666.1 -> 1.53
